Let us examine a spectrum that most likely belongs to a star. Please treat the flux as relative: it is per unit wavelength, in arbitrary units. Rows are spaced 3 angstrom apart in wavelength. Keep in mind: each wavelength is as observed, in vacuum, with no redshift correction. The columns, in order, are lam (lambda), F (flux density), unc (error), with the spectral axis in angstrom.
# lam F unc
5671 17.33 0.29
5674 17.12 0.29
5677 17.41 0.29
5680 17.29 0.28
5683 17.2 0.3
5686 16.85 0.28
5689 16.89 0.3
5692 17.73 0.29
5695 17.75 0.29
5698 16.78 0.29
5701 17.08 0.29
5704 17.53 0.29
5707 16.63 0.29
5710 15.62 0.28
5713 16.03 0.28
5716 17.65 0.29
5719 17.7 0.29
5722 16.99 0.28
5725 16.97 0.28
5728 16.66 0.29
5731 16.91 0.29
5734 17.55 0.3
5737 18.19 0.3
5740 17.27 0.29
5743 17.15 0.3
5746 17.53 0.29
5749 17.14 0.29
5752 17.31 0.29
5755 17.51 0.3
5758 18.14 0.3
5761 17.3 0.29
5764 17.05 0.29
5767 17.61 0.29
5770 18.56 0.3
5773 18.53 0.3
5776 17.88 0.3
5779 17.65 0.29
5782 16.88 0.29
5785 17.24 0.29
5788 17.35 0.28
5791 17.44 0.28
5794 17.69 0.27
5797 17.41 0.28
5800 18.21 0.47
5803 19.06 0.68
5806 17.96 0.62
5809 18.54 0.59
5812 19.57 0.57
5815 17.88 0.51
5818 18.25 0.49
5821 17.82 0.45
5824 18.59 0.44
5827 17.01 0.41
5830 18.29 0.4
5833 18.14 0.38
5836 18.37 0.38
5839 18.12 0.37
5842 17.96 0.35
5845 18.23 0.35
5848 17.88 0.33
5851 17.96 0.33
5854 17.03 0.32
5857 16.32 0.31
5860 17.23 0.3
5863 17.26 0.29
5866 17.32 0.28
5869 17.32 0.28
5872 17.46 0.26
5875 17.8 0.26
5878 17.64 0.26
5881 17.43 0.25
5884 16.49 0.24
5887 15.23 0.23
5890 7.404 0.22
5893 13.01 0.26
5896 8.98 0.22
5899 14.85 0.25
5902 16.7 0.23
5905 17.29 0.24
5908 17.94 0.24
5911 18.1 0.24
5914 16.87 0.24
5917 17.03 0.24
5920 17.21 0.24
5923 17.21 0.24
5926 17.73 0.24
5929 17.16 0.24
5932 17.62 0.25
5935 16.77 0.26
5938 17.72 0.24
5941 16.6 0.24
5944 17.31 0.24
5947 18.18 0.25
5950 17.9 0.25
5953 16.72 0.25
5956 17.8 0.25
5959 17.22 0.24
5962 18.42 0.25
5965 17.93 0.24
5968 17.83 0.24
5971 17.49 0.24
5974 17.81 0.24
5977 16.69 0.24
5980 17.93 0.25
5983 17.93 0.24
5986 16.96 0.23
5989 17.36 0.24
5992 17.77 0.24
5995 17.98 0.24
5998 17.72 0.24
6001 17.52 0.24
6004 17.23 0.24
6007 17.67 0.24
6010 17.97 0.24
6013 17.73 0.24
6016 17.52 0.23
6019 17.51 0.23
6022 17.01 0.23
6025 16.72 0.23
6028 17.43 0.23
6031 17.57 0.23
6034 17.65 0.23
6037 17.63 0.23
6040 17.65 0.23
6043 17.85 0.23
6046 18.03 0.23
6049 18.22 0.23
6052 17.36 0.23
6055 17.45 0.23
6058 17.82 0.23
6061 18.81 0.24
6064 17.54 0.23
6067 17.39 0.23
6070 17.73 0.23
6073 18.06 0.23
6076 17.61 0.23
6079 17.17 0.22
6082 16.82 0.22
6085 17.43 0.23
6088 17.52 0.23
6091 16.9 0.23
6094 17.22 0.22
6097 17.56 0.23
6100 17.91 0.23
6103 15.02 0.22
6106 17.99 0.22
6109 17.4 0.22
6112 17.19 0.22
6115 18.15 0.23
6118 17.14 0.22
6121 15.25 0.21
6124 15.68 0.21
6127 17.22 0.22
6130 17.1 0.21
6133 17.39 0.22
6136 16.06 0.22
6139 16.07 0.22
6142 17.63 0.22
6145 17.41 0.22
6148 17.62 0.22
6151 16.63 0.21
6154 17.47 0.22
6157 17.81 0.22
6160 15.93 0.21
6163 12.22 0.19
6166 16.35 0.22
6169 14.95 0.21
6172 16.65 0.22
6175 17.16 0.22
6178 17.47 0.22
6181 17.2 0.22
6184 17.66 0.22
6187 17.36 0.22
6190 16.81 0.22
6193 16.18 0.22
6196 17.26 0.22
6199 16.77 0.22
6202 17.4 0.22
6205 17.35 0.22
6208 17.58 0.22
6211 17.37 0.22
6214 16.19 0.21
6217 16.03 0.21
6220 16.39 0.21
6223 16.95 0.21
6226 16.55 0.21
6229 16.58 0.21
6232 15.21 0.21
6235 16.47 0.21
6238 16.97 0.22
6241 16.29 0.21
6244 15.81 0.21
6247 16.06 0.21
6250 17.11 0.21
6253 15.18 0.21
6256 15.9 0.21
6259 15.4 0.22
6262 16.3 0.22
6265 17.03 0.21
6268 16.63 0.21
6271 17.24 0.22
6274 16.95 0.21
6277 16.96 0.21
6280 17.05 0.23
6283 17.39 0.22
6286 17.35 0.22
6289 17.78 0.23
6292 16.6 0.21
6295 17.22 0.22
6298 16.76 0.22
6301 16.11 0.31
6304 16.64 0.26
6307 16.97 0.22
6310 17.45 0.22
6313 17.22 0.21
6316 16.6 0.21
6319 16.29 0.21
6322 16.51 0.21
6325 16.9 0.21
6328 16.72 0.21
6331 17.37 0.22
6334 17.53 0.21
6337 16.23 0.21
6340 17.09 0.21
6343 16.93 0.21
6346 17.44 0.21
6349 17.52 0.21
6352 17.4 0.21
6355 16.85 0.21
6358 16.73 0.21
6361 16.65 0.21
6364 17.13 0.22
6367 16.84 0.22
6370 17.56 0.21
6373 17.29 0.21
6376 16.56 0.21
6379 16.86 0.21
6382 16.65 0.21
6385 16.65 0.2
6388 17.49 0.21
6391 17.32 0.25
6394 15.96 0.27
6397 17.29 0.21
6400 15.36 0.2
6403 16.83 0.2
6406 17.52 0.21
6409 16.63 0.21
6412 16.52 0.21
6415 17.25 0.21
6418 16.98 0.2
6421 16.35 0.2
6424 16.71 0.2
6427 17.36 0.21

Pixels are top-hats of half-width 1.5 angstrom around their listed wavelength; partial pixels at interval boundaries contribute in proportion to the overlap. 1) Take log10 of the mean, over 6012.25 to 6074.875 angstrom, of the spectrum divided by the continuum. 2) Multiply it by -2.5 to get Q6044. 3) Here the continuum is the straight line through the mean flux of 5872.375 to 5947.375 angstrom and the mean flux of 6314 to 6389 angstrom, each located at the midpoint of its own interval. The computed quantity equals -0.08 mag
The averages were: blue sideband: 16.2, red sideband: 16.9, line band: 17.7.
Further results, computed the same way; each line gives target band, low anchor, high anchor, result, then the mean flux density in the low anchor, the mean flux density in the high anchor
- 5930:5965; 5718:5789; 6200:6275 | -0.03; 17.5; 16.5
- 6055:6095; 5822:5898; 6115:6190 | -0.06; 16.6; 16.7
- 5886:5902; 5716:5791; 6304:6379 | 0.38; 17.5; 17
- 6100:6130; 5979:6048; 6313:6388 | 0.03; 17.6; 16.9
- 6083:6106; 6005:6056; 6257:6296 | 0.02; 17.6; 16.9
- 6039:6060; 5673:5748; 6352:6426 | -0.05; 17.1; 16.8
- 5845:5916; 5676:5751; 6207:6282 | 0.05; 17.1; 16.5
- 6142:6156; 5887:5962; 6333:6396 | -0.04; 16.3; 17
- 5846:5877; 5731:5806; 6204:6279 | 0.00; 17.6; 16.5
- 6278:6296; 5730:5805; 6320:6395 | -0.01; 17.6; 17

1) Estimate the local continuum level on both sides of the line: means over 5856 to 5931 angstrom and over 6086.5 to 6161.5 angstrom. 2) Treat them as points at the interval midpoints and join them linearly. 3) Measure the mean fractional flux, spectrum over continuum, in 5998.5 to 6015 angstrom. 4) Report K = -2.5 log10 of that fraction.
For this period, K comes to -0.06 mag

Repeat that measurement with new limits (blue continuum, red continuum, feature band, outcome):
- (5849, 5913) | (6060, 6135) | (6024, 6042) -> -0.037 mag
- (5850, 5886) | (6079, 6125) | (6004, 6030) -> -0.021 mag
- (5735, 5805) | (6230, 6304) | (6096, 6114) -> -0.017 mag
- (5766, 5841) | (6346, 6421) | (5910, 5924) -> 0.033 mag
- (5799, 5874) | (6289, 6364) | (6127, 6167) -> 0.043 mag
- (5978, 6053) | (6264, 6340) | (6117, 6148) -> 0.038 mag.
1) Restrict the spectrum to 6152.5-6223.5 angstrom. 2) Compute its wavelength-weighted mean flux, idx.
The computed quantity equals 16.7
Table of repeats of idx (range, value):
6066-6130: 17.2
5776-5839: 18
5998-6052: 17.6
